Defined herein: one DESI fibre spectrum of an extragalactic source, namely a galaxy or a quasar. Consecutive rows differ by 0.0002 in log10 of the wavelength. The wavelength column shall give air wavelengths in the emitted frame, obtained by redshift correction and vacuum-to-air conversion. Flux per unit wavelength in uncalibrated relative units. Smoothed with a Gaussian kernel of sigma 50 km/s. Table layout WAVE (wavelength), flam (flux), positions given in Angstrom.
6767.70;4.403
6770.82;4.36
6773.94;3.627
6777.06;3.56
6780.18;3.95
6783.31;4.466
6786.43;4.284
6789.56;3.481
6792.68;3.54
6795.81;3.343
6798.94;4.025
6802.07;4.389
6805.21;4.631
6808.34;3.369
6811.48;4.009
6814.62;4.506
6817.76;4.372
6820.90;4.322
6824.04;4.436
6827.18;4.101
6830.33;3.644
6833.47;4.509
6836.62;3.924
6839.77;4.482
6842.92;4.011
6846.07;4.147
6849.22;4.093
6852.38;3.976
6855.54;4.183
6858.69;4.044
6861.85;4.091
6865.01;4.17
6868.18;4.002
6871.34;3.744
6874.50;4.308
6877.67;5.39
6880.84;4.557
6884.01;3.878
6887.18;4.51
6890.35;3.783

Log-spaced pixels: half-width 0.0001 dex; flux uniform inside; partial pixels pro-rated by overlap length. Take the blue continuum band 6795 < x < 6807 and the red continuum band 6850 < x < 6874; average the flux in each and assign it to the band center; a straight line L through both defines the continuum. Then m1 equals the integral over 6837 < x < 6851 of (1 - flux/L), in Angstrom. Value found -0.3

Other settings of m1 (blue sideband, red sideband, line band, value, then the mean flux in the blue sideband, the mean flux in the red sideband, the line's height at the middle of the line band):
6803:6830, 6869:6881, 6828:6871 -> 2.5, 4.19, 4.46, 4.35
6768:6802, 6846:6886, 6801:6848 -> -1.6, 3.91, 4.2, 4.05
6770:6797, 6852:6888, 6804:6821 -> -0.9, 3.84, 4.24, 3.97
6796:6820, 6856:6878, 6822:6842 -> -0.1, 4.14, 4.18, 4.16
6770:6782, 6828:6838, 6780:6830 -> -1.6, 3.85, 4.03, 3.95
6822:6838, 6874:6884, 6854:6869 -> 1.2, 4.13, 4.66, 4.47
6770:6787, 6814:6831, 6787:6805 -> 1.1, 4.01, 4.25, 4.11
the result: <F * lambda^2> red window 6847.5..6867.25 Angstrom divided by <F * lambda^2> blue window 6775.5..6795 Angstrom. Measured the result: 1.08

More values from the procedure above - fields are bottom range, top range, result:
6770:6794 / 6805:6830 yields 1.08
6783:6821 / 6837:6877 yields 1.04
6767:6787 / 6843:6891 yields 1.06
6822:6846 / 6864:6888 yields 1.05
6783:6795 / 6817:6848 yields 1.10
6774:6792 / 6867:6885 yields 1.14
